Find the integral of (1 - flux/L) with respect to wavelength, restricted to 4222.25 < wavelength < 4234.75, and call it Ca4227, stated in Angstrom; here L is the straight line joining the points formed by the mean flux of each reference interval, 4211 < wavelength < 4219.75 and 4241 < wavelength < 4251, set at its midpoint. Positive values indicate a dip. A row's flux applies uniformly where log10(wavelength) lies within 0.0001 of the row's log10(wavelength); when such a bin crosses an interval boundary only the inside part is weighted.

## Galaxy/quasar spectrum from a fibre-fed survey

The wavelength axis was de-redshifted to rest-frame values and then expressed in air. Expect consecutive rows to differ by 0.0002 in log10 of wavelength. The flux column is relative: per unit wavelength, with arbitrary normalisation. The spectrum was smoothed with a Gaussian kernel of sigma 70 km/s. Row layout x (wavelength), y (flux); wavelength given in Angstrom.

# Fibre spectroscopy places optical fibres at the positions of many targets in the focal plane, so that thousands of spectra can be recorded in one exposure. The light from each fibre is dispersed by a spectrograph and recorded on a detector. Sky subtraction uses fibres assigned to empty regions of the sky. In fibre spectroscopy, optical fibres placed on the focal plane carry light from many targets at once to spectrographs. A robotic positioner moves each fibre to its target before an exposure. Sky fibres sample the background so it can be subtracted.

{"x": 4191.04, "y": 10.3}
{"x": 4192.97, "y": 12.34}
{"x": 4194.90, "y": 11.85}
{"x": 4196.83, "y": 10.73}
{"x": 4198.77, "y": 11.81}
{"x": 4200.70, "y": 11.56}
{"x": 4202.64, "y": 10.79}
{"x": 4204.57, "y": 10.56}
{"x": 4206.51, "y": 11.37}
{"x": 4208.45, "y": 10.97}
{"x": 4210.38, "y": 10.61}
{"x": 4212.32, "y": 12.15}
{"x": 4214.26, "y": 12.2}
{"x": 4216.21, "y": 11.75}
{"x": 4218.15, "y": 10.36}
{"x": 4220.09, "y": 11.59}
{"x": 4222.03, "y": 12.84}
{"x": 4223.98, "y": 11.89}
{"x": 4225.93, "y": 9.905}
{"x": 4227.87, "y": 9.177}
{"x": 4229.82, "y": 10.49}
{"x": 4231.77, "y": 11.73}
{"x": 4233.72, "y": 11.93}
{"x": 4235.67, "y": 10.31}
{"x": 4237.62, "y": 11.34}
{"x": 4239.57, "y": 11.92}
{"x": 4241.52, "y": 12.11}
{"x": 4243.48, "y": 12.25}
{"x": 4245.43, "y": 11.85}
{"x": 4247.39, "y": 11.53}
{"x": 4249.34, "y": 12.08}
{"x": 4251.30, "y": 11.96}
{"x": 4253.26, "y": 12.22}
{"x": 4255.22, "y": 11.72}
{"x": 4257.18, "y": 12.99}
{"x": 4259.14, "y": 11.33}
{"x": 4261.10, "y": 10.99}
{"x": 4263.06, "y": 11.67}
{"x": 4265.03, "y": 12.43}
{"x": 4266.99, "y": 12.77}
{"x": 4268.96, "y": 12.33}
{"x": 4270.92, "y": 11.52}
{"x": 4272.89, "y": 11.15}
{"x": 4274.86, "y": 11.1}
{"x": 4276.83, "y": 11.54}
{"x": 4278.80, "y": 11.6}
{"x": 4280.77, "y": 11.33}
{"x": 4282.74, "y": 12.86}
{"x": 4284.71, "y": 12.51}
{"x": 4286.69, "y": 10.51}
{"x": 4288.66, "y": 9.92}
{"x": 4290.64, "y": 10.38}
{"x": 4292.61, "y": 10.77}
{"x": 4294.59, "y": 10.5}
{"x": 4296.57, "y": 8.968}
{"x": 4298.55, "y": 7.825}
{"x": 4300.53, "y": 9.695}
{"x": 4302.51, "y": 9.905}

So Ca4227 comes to 0.8 Angstrom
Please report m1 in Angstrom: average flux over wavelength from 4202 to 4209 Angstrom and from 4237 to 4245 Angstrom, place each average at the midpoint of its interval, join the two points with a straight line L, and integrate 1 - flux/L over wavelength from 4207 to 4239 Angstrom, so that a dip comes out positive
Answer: 0.6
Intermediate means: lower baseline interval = 10.9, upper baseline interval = 11.9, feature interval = 11.2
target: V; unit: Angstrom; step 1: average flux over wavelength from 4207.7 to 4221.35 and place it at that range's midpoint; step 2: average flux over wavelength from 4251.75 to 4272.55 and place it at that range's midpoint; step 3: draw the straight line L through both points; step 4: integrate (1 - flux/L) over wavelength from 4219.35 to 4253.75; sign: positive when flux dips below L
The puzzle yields 0.5 Angstrom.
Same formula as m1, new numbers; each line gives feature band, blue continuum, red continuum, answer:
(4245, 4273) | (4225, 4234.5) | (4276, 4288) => -1.8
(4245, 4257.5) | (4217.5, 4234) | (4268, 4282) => -0.8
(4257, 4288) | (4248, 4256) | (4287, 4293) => -1.8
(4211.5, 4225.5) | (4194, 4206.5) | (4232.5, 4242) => -0.5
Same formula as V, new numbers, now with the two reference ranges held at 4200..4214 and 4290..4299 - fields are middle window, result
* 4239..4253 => -1.87 Angstrom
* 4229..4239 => -0.42 Angstrom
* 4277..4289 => -1.91 Angstrom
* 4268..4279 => -1.54 Angstrom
